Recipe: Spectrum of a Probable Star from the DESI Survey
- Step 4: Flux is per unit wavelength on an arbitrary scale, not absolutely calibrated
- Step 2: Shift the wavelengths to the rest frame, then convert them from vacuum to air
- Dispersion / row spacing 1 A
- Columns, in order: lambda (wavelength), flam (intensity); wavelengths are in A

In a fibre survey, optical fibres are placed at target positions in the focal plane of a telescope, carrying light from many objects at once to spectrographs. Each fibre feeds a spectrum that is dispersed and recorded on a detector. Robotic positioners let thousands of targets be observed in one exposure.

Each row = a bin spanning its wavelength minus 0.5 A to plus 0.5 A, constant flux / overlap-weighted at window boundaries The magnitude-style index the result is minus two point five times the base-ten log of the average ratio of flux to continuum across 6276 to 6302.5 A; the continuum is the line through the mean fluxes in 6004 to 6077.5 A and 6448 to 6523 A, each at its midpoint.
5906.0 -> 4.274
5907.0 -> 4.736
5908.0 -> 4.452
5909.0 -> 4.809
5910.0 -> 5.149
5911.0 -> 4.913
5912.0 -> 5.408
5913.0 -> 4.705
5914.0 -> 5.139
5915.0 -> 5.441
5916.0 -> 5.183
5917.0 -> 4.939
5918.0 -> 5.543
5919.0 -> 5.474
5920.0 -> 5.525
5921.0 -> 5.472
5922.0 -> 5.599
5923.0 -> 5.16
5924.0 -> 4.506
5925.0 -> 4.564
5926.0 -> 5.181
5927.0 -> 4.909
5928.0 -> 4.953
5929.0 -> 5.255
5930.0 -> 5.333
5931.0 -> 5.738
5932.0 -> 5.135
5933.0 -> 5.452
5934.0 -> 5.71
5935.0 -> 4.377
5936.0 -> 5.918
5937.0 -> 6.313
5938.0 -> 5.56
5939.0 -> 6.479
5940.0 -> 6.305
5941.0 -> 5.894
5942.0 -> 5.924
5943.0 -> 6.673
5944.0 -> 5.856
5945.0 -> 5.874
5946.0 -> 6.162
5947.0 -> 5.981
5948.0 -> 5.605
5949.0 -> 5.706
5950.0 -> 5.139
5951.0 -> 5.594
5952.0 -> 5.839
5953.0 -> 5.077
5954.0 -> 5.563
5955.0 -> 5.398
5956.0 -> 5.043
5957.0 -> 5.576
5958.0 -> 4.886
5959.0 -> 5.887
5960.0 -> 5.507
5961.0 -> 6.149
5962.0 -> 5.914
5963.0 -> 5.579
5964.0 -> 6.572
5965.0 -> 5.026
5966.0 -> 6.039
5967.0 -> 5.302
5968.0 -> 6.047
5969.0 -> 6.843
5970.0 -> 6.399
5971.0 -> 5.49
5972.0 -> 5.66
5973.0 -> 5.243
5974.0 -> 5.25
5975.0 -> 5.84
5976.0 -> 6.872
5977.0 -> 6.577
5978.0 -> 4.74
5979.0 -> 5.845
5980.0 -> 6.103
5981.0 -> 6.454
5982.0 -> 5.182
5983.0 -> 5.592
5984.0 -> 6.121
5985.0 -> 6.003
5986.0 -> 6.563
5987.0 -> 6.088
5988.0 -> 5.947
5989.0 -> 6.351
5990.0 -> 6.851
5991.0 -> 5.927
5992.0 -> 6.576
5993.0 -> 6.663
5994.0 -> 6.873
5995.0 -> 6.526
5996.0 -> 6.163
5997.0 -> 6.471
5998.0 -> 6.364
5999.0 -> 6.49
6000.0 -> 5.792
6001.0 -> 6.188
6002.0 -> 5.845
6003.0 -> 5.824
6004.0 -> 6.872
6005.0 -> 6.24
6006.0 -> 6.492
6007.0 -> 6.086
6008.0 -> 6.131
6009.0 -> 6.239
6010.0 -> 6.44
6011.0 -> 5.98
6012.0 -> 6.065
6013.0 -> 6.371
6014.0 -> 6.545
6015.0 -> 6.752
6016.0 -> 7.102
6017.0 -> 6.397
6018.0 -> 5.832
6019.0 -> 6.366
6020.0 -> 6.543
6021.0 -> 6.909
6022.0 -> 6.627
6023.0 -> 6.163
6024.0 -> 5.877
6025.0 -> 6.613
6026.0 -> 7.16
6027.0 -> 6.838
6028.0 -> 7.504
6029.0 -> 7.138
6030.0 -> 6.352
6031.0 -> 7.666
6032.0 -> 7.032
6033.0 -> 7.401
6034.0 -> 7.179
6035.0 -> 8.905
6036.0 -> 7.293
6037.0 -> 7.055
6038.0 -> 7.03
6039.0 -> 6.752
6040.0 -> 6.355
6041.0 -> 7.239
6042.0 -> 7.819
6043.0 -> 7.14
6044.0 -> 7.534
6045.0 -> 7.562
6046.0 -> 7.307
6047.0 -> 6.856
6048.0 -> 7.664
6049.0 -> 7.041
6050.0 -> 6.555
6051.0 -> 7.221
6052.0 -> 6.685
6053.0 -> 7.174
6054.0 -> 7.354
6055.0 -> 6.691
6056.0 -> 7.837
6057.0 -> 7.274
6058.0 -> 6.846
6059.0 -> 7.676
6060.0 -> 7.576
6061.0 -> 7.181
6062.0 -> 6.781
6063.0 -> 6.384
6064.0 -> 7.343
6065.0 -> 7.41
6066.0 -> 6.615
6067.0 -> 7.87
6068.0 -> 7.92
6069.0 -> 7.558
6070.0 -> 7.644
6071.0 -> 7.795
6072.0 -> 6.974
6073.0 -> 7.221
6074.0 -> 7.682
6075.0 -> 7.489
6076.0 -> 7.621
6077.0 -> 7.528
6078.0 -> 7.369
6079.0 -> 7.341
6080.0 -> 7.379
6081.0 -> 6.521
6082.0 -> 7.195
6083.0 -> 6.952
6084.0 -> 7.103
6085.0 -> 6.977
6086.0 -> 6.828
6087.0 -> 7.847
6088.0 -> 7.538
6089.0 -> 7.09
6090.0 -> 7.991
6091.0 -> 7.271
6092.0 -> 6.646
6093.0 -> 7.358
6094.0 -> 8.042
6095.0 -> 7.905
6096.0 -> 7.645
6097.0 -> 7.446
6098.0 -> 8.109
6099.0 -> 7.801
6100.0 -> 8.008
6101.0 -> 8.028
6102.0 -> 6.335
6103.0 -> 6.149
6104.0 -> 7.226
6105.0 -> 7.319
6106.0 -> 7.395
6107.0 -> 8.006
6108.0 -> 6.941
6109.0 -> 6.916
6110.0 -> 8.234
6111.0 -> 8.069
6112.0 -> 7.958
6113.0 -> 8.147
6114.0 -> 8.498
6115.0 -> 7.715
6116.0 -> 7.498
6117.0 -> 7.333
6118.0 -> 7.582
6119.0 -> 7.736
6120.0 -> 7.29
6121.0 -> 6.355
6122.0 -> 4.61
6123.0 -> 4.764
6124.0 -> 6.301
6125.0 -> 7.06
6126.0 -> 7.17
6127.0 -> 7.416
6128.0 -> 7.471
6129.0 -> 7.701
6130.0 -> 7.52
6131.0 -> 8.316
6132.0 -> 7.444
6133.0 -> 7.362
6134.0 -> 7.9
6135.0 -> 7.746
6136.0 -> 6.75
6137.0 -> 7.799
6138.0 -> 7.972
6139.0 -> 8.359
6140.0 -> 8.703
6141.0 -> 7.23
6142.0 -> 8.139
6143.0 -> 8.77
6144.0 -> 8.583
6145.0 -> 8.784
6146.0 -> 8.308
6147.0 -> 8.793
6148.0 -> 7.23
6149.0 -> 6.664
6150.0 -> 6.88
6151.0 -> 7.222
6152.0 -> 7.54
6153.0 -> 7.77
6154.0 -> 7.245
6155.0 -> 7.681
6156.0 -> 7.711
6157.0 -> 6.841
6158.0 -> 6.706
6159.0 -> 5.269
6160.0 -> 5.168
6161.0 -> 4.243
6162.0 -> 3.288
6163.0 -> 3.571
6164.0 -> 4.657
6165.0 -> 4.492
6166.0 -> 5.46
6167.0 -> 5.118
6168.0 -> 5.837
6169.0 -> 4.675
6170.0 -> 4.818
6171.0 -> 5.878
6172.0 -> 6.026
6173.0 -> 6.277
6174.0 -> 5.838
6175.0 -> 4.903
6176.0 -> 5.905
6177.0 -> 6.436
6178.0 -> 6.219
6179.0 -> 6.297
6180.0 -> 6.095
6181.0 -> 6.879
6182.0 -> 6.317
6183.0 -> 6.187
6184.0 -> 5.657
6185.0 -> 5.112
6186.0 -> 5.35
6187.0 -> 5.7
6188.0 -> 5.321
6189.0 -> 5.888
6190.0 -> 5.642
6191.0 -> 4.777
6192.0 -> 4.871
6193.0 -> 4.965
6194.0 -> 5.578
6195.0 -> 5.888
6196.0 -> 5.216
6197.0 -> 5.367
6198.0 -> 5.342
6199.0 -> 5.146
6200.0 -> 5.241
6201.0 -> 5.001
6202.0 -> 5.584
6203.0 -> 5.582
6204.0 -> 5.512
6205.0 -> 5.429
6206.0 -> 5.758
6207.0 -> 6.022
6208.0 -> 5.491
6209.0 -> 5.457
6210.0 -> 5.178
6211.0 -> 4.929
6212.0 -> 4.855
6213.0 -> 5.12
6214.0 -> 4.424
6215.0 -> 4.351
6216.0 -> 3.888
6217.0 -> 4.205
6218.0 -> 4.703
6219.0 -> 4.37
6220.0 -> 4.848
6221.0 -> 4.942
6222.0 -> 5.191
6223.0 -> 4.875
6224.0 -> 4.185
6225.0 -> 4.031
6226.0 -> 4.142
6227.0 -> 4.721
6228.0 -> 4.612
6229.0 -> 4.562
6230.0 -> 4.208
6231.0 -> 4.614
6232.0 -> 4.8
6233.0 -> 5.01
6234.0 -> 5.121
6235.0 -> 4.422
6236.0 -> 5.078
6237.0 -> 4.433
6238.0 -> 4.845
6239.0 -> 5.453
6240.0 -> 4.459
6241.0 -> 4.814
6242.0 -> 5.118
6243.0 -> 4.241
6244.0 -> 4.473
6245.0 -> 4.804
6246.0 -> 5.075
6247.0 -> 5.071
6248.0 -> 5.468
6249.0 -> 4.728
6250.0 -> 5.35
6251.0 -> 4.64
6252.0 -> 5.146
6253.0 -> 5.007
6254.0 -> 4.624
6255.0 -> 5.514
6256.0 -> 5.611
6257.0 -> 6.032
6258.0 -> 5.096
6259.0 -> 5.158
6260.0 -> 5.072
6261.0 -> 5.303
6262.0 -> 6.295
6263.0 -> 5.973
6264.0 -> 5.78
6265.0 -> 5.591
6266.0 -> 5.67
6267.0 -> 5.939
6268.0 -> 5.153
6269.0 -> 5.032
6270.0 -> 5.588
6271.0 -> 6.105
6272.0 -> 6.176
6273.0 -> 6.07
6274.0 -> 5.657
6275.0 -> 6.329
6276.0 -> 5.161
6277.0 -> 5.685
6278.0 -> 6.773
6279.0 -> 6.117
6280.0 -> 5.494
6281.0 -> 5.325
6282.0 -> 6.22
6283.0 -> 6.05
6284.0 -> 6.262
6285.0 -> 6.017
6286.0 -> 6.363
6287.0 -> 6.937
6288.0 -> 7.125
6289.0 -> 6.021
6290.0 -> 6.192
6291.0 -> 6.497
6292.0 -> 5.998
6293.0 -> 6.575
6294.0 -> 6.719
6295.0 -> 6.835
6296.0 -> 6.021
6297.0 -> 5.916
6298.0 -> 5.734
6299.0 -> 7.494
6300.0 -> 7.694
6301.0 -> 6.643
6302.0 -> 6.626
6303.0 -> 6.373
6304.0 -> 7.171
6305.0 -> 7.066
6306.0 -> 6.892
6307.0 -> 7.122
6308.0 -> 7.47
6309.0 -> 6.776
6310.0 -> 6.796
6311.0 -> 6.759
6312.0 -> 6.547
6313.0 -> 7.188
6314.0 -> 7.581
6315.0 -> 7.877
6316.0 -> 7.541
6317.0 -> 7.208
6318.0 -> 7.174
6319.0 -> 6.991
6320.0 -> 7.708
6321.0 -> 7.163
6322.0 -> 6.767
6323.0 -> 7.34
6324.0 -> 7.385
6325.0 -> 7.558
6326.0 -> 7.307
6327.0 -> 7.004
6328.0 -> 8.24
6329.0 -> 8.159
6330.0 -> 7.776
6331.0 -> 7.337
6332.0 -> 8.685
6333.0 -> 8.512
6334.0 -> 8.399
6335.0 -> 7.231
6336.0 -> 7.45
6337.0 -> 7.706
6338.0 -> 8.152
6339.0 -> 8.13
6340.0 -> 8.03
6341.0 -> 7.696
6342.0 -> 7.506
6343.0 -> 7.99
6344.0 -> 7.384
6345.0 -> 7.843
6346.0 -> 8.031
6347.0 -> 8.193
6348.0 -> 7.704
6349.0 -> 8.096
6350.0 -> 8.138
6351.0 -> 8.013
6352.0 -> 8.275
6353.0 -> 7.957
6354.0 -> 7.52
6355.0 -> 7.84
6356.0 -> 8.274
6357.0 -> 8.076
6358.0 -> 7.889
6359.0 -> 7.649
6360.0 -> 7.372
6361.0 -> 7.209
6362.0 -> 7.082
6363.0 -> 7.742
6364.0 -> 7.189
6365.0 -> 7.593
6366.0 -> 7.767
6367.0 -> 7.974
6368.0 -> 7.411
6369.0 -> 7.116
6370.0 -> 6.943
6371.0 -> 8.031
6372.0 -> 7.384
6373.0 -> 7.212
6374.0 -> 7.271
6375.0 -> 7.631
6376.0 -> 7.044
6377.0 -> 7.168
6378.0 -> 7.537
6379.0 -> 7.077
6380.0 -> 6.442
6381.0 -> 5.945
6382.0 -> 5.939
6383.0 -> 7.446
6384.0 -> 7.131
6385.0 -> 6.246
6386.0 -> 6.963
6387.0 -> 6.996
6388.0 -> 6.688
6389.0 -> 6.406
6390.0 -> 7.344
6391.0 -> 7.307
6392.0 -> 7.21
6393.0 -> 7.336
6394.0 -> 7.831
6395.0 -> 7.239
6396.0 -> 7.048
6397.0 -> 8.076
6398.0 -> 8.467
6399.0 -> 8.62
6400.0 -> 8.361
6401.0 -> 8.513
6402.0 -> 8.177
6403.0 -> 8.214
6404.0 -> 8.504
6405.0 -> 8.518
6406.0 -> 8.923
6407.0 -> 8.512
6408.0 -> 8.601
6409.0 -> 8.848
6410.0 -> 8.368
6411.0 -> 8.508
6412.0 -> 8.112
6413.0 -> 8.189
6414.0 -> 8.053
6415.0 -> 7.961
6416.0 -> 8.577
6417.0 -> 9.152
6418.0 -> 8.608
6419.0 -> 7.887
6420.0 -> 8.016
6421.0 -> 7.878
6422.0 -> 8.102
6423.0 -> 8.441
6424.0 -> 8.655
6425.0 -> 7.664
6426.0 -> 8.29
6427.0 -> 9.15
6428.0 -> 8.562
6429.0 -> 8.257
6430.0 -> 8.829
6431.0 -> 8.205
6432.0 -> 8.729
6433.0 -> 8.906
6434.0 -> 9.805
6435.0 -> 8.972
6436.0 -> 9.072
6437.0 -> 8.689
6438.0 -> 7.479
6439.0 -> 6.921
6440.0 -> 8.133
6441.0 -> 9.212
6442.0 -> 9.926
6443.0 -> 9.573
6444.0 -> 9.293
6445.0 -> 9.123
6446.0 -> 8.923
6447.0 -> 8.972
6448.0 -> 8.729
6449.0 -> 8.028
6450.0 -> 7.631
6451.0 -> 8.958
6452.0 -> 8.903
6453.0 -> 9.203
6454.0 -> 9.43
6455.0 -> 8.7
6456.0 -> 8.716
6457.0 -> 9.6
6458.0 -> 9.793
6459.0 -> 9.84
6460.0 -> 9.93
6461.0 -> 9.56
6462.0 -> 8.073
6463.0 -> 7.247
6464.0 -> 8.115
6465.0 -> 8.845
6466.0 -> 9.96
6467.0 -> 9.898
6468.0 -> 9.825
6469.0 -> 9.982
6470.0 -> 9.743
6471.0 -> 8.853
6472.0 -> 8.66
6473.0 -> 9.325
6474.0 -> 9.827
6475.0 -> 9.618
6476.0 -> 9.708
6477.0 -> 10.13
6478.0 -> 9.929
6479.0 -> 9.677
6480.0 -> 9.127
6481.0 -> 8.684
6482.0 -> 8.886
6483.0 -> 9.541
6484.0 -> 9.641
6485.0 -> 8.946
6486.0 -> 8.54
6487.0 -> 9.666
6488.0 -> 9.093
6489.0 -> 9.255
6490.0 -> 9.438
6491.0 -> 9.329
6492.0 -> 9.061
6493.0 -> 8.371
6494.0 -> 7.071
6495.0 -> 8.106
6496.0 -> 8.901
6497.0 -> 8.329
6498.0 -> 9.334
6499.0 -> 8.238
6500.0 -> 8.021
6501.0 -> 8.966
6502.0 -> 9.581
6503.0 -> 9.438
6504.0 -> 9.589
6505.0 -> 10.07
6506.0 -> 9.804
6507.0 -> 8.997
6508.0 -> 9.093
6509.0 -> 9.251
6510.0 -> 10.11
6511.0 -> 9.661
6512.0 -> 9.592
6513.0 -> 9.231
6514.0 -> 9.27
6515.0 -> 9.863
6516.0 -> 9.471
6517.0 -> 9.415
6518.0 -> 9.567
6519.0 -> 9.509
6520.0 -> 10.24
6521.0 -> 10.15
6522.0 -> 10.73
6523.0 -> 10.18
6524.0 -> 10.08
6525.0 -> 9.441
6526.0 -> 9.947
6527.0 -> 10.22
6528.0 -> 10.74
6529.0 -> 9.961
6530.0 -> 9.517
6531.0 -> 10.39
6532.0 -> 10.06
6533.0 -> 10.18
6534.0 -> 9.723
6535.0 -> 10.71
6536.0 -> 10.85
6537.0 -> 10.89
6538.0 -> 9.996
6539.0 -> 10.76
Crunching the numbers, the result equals 0.287 mag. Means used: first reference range 7.01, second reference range 9.23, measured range 6.34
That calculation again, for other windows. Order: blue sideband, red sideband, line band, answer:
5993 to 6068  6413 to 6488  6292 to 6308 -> 0.211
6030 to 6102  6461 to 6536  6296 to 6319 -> 0.216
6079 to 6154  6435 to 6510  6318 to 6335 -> 0.107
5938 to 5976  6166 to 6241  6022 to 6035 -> -0.237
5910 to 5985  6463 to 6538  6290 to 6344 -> 0.134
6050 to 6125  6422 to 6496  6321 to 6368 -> 0.093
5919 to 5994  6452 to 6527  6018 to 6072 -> -0.127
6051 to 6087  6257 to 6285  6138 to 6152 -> -0.188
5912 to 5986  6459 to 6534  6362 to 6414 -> 0.142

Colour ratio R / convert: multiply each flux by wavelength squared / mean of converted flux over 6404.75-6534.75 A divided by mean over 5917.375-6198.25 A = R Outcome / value 1.6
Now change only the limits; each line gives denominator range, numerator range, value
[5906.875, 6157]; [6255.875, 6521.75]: 1.33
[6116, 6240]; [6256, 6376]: 1.23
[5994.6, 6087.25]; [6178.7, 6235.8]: 0.78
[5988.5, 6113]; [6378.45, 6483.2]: 1.36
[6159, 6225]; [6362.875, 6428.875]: 1.58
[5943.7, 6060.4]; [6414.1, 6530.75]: 1.65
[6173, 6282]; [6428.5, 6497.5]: 1.84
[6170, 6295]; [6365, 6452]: 1.57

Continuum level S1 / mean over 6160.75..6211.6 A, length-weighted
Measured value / 5.42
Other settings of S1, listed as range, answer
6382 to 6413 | 7.79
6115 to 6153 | 7.47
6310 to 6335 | 7.49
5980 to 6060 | 6.69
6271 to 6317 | 6.53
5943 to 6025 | 6.05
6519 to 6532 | 10.1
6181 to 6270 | 5.12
